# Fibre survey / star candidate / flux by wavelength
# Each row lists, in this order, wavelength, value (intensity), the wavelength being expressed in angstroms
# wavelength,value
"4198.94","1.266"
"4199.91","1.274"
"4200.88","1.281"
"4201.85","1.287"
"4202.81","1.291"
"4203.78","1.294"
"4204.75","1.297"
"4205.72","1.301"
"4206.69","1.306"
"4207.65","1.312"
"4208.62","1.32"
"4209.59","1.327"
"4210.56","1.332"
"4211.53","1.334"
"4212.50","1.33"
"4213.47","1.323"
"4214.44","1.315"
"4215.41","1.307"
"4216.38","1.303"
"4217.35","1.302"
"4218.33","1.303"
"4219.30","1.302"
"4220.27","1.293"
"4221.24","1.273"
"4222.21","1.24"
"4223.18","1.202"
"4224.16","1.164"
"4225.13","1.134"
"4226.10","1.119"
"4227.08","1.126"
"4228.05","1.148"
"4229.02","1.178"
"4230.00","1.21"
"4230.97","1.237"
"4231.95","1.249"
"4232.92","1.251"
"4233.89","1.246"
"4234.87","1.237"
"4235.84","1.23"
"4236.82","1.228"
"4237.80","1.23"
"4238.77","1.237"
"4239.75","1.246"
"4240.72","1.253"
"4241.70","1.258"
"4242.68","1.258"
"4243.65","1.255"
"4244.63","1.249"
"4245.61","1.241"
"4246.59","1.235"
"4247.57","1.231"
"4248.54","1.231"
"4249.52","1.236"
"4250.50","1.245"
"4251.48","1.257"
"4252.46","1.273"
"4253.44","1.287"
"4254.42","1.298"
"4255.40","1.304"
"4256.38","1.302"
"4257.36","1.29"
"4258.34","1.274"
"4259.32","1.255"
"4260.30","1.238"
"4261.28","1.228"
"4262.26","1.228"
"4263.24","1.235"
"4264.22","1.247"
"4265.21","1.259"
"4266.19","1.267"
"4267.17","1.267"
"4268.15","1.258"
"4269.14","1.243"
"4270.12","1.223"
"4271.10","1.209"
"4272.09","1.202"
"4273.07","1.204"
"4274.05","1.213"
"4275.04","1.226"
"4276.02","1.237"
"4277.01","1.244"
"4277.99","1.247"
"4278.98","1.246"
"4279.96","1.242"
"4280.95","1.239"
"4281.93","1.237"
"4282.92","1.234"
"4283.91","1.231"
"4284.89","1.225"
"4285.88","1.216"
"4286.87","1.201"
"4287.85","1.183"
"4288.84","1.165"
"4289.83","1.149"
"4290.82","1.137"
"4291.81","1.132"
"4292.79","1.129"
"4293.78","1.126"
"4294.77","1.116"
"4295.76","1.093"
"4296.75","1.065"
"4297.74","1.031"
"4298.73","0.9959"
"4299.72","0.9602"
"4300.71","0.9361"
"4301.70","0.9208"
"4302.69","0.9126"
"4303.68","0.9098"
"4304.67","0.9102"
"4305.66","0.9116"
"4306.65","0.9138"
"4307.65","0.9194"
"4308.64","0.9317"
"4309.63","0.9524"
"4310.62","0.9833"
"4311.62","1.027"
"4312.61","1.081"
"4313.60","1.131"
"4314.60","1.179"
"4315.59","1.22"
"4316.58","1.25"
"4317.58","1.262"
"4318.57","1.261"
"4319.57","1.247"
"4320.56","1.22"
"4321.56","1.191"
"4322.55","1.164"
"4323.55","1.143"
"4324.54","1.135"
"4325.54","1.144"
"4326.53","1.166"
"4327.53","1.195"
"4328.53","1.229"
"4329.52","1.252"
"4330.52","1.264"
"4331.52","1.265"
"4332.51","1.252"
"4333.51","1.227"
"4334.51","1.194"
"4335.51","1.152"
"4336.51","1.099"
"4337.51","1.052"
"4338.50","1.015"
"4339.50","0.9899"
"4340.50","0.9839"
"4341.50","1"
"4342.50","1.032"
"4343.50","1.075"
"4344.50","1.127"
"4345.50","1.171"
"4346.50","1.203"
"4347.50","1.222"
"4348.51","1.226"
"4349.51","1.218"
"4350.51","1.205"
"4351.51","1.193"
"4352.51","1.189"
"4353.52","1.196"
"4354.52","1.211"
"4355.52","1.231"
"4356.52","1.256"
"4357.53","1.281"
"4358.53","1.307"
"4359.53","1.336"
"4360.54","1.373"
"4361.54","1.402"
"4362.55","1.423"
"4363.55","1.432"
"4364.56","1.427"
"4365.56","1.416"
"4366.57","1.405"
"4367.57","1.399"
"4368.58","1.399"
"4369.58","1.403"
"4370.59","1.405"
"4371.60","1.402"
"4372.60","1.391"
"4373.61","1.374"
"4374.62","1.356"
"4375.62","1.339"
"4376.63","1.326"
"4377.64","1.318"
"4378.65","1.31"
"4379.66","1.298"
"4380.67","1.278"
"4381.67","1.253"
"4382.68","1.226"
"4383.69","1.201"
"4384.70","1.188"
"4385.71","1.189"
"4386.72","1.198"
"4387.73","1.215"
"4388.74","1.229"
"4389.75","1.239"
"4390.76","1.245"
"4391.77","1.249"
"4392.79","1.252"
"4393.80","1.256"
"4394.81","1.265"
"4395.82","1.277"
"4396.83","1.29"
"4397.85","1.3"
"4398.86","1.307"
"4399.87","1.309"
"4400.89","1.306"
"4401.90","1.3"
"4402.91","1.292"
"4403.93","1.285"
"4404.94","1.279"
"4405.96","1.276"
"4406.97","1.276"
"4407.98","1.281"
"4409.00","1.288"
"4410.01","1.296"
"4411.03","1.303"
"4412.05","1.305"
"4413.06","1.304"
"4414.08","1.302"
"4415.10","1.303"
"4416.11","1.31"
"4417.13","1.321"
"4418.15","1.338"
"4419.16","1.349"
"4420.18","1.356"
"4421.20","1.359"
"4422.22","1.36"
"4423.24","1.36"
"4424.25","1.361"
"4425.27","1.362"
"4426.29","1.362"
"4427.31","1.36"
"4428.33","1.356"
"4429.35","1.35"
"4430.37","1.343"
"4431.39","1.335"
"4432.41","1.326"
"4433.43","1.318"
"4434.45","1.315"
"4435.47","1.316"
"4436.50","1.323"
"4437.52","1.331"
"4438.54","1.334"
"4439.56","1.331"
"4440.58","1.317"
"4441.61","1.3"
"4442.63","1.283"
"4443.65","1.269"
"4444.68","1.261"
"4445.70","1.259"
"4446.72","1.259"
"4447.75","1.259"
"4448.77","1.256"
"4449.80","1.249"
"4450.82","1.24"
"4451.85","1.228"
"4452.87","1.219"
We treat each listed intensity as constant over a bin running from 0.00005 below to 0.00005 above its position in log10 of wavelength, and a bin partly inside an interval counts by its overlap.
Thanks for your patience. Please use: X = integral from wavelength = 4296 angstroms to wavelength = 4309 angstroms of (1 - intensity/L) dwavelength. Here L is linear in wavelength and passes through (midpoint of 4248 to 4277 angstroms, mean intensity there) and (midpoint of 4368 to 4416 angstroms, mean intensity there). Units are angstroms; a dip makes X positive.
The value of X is 3.21 angstroms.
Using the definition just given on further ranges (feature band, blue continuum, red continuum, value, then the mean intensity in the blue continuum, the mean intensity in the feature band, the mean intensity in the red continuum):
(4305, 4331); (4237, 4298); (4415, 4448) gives 2.62 angstroms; 1.22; 1.13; 1.32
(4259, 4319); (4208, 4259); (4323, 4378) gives 5.19 angstroms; 1.25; 1.14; 1.24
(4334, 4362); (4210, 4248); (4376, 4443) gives 2.29 angstroms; 1.25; 1.18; 1.3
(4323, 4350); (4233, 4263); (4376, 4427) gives 2.64 angstroms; 1.25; 1.15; 1.29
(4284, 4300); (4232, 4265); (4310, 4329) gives 1.01 angstroms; 1.25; 1.13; 1.17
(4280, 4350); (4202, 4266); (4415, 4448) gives 9.01 angstroms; 1.26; 1.12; 1.32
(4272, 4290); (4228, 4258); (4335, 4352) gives -0.33 angstroms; 1.25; 1.22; 1.12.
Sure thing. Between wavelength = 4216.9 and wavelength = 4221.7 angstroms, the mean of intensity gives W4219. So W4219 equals 1.29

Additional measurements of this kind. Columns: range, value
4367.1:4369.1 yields 1.4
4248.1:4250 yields 1.23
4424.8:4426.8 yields 1.36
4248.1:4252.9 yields 1.25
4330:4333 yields 1.26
